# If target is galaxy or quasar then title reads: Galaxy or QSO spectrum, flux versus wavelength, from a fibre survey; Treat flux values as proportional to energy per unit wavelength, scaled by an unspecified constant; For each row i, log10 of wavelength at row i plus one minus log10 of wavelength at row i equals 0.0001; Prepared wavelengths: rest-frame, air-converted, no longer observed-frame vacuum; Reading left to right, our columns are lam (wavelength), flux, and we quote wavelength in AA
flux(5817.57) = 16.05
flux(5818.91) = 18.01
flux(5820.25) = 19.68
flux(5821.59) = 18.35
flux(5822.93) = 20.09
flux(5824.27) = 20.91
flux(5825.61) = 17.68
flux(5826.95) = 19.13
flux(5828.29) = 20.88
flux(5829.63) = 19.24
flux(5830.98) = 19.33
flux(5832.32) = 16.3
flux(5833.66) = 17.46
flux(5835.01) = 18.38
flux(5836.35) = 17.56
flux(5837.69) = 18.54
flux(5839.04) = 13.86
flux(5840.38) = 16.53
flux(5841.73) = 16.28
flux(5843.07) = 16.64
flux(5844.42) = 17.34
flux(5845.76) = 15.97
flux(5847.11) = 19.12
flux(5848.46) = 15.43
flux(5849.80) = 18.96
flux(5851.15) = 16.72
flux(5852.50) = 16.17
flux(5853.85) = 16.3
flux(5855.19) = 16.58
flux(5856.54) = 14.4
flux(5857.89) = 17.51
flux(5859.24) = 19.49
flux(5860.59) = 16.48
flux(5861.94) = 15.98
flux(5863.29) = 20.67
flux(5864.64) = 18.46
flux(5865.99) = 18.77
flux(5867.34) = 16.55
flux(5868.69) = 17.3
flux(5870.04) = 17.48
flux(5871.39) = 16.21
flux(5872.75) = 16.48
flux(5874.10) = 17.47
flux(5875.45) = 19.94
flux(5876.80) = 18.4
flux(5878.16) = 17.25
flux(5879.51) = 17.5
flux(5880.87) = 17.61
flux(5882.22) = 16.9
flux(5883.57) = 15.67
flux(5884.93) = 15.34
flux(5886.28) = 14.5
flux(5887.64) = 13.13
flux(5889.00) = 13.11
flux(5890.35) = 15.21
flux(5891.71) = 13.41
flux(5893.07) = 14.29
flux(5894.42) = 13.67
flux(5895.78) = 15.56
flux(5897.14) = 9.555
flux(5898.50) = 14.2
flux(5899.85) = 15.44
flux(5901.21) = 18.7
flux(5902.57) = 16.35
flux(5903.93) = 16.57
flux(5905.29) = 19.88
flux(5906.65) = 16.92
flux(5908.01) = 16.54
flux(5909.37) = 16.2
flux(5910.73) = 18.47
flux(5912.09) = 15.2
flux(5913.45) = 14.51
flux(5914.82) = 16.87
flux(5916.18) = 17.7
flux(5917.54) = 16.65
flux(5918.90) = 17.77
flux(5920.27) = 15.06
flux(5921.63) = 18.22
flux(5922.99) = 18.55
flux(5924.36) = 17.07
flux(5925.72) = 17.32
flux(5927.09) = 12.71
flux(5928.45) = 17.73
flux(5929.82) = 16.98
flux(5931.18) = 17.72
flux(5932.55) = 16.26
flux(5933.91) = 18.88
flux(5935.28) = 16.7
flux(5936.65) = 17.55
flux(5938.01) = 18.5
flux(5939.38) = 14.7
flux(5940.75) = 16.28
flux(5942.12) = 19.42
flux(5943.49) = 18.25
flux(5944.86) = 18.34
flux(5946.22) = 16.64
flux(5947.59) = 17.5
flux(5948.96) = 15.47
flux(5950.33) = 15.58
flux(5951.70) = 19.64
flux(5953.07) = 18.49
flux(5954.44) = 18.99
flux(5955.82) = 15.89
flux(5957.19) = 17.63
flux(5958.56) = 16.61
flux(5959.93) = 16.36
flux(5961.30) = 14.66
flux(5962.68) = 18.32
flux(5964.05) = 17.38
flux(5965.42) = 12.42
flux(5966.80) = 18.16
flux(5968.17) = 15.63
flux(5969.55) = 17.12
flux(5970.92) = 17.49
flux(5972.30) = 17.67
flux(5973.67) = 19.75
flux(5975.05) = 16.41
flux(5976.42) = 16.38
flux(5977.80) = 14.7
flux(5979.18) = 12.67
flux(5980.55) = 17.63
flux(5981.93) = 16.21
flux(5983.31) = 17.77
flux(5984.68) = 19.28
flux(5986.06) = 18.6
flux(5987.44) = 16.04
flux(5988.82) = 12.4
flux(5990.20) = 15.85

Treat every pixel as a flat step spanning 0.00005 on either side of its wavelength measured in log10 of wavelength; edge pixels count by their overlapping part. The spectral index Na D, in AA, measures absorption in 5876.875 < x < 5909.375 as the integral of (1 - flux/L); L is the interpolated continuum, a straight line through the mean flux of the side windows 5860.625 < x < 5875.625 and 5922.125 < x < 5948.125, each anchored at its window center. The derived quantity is 3.5 AA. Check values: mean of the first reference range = 17.6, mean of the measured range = 15.6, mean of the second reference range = 17.2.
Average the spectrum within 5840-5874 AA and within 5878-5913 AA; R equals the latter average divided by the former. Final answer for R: 0.9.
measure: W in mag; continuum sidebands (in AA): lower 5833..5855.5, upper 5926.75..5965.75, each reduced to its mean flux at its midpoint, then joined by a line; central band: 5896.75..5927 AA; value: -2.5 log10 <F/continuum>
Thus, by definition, 0.03 mag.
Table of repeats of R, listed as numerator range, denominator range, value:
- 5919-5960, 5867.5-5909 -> 1.07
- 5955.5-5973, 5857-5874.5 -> 0.94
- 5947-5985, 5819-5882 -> 0.95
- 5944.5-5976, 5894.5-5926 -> 1.04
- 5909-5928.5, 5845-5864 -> 0.97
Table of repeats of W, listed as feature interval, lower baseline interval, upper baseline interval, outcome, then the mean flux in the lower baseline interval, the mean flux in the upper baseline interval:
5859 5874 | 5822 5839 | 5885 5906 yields -0.06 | 18.6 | 14.9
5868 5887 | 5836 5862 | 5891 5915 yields -0.05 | 16.8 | 15.7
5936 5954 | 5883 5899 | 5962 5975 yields -0.09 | 13.9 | 17.1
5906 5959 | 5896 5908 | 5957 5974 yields -0.05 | 16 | 16.8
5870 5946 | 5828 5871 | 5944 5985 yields 0.04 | 17.4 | 16.9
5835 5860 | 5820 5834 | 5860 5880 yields 0.09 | 19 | 17.7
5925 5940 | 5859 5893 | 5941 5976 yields 0.01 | 16.7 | 17.2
